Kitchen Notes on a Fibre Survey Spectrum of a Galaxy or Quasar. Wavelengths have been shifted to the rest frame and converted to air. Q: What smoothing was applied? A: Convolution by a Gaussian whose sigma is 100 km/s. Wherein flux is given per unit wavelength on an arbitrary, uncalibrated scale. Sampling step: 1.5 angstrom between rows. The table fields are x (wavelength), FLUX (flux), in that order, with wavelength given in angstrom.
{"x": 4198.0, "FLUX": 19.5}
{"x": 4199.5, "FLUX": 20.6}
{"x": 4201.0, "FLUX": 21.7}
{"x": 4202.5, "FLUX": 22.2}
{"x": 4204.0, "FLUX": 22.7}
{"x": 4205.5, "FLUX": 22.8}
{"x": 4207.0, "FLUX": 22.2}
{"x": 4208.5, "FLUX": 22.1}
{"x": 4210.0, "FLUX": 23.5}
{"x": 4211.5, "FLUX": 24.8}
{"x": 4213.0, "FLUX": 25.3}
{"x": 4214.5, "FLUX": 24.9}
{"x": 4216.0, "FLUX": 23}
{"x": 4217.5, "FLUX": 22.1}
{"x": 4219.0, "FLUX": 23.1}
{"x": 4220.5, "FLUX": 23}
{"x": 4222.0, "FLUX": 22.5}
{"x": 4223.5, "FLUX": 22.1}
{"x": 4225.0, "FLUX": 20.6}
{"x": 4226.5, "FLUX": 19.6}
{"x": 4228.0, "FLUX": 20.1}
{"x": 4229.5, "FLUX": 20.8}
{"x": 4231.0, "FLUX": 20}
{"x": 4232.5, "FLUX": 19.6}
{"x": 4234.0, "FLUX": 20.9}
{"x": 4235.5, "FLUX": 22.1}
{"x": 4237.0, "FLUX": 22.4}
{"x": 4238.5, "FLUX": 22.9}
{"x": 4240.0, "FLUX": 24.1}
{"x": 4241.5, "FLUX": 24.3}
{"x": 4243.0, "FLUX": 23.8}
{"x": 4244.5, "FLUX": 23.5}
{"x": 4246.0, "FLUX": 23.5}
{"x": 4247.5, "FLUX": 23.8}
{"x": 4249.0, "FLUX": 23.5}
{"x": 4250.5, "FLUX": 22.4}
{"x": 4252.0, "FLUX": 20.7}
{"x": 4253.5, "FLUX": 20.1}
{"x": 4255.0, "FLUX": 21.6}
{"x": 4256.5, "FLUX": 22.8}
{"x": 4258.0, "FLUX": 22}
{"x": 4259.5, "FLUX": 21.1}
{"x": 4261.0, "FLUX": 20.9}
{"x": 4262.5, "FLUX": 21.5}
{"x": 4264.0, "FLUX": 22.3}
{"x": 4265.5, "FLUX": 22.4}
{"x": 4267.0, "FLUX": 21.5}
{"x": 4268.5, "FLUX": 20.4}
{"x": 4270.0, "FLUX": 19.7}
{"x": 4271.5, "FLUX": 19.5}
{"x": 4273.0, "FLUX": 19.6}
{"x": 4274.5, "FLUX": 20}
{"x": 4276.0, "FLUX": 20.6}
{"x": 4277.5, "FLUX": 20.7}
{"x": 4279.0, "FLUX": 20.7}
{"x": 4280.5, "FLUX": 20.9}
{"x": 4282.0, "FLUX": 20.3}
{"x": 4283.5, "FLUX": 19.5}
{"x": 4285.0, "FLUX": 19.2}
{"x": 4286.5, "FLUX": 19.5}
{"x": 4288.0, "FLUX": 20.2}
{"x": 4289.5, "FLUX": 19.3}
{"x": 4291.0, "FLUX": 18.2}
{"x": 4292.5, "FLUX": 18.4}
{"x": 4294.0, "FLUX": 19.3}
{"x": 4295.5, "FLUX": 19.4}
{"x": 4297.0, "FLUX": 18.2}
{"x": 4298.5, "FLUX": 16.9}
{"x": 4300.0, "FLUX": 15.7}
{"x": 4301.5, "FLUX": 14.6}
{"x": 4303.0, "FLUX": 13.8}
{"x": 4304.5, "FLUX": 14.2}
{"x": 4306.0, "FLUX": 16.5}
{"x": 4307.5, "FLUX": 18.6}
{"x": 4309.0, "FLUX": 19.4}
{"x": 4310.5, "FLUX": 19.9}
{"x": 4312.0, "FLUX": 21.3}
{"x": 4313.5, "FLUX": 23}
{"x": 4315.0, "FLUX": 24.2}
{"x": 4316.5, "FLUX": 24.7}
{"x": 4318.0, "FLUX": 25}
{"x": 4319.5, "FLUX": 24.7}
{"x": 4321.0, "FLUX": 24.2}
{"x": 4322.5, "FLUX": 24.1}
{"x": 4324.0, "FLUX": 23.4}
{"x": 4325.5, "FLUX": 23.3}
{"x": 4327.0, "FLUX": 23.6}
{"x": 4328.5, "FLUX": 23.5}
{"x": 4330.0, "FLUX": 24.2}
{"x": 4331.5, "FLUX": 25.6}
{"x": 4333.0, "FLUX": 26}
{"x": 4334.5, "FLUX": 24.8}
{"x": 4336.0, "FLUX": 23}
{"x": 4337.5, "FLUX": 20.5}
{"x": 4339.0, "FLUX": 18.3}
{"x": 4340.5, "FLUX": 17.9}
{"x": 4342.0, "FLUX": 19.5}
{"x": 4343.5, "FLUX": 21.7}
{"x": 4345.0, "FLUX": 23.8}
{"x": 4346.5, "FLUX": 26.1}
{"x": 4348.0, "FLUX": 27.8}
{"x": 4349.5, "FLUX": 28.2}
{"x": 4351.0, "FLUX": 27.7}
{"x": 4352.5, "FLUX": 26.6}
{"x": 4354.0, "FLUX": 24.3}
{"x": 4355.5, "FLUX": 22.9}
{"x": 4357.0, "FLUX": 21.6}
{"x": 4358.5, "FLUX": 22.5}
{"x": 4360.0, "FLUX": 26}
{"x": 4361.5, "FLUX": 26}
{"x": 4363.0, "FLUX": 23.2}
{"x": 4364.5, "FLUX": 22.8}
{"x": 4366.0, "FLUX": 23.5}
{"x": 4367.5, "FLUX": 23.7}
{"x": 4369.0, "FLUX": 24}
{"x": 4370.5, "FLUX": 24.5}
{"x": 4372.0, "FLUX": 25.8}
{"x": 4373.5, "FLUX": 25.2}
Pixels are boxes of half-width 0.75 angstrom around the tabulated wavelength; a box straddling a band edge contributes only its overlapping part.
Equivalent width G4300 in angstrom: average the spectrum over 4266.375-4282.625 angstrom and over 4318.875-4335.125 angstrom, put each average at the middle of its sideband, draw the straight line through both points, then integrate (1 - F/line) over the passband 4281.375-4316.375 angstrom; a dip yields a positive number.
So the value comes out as 5.35 angstrom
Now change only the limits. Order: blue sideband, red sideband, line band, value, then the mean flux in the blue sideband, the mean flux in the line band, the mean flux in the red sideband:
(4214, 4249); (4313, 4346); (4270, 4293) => 3.0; 22.3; 19.8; 23.2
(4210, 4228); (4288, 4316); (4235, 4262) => -1.6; 22.7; 22.5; 18.5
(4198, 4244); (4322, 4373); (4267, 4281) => 1.6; 22.3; 20.3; 23.8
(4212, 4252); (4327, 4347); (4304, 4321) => 1.0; 22.4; 21.3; 22.7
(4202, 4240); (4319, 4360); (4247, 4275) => 1.7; 22.2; 21.3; 23.7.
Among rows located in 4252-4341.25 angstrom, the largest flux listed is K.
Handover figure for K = 26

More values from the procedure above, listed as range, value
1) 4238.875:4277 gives 24.3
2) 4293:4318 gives 25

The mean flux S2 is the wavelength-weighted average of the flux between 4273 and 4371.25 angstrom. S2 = 21.8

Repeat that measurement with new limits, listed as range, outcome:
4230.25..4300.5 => 20.9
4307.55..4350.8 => 23.3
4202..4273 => 22.1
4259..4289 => 20.5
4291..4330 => 20.4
